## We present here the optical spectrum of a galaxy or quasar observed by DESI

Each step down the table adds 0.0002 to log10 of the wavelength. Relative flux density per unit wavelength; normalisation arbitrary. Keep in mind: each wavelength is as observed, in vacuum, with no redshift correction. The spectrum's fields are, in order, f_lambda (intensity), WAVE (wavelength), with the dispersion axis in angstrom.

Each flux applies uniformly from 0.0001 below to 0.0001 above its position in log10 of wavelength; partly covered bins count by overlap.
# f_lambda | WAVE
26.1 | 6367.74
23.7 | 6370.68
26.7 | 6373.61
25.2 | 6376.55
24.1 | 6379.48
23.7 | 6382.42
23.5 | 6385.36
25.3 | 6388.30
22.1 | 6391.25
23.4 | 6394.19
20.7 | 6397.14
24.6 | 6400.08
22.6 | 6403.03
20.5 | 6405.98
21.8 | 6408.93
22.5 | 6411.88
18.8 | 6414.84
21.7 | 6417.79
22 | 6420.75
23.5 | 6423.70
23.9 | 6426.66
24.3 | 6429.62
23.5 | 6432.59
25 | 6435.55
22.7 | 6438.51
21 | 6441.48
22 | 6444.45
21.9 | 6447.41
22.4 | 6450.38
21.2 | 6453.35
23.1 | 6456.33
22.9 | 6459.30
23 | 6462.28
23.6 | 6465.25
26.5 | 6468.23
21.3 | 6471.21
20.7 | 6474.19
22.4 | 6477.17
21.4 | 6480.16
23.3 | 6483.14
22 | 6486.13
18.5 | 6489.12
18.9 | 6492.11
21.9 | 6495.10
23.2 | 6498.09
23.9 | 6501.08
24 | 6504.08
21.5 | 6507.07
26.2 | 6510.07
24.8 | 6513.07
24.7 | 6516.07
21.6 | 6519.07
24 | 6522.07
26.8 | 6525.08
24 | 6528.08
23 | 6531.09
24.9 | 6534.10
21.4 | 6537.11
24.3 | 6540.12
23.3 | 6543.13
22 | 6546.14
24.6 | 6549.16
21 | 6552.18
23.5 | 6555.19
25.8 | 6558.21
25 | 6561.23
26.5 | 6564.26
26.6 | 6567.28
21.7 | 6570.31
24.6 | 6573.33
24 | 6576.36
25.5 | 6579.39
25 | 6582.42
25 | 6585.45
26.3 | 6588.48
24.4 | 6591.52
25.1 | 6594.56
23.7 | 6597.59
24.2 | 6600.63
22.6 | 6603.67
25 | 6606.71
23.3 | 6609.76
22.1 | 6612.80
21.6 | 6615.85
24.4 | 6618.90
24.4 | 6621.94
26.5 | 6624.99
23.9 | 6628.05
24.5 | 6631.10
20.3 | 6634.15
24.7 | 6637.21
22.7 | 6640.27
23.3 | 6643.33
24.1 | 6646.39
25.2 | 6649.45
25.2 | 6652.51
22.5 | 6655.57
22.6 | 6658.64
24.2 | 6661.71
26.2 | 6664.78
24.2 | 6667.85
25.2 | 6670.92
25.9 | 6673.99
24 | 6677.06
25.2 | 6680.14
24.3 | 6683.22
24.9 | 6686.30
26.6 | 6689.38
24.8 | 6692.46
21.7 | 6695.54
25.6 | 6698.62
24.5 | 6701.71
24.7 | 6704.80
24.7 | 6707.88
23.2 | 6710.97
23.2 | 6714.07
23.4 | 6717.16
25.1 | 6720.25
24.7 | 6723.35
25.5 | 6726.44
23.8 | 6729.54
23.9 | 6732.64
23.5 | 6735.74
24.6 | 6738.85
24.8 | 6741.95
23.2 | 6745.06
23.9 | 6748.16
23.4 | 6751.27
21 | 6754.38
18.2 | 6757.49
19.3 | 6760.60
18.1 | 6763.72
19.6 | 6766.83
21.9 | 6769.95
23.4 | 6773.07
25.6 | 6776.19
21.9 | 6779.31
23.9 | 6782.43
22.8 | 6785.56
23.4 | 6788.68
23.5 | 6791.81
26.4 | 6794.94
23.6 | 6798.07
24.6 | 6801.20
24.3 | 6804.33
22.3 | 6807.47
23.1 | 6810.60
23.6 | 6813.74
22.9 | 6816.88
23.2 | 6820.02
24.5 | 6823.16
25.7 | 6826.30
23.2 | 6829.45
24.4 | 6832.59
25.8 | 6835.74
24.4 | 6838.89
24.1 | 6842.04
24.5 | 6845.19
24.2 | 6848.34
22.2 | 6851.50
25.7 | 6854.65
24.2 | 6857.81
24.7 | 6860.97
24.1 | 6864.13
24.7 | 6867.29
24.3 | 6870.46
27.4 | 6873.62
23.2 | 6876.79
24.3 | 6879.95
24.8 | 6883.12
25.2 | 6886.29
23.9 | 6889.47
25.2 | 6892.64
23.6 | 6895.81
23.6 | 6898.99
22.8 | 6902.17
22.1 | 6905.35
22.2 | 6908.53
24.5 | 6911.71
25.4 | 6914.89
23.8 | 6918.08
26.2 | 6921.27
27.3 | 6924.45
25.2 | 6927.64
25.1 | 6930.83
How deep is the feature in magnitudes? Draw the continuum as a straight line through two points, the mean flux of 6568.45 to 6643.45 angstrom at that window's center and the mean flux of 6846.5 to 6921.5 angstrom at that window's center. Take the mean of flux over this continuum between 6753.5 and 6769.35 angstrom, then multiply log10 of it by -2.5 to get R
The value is 0.24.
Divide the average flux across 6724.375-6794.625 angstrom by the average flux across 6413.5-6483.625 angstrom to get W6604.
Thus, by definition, 1.0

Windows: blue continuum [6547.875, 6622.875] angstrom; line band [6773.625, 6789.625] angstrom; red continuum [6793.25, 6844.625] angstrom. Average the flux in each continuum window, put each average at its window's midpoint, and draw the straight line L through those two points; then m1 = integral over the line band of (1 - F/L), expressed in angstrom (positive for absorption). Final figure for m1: 0.4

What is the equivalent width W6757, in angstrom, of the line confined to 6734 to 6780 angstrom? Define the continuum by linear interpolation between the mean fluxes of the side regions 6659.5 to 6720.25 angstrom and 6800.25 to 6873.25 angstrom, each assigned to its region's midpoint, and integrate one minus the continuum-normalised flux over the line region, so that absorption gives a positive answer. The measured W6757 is 4.16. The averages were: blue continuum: 24.5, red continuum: 24.2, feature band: 22.2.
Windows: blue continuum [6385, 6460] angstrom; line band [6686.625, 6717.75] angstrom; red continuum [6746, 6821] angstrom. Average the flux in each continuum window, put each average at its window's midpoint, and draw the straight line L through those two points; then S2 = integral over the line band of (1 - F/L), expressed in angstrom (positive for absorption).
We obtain -2.3 angstrom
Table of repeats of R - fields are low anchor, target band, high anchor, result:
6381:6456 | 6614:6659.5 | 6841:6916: -0.02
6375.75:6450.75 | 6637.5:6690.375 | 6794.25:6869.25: -0.04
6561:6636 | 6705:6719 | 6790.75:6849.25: 0.02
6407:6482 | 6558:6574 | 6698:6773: -0.10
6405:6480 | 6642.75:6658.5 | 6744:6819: -0.06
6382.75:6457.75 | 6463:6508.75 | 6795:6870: 0.03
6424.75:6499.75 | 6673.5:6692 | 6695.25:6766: -0.09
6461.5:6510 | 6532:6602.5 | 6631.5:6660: -0.06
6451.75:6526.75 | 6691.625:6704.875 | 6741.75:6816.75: -0.07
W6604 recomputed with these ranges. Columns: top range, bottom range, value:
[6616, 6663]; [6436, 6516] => 1.06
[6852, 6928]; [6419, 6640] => 1.04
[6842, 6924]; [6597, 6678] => 1.02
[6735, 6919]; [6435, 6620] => 1.01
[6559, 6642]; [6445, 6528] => 1.06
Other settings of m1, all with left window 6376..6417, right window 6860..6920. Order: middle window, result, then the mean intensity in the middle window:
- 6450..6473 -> -0.1 angstrom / 23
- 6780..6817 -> 0.4 angstrom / 23.7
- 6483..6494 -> 1.2 angstrom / 20.4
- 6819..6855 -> -0.4 angstrom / 24.3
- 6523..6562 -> -1.1 angstrom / 23.8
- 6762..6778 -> 1.4 angstrom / 21.7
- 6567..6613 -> -2.0 angstrom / 24.3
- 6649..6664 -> -0.3 angstrom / 24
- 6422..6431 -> -0.4 angstrom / 23.9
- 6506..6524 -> -0.7 angstrom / 23.9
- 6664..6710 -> -2.4 angstrom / 24.8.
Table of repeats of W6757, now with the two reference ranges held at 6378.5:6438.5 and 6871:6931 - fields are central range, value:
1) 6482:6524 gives 0.7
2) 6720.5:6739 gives -0.3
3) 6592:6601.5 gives -0.3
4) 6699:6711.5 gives -0.3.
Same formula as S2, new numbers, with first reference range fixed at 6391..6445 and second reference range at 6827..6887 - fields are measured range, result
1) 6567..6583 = -0.8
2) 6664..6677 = -0.8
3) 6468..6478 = 0.2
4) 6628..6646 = 0.2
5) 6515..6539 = -0.9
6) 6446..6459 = 0.2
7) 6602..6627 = -0.4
